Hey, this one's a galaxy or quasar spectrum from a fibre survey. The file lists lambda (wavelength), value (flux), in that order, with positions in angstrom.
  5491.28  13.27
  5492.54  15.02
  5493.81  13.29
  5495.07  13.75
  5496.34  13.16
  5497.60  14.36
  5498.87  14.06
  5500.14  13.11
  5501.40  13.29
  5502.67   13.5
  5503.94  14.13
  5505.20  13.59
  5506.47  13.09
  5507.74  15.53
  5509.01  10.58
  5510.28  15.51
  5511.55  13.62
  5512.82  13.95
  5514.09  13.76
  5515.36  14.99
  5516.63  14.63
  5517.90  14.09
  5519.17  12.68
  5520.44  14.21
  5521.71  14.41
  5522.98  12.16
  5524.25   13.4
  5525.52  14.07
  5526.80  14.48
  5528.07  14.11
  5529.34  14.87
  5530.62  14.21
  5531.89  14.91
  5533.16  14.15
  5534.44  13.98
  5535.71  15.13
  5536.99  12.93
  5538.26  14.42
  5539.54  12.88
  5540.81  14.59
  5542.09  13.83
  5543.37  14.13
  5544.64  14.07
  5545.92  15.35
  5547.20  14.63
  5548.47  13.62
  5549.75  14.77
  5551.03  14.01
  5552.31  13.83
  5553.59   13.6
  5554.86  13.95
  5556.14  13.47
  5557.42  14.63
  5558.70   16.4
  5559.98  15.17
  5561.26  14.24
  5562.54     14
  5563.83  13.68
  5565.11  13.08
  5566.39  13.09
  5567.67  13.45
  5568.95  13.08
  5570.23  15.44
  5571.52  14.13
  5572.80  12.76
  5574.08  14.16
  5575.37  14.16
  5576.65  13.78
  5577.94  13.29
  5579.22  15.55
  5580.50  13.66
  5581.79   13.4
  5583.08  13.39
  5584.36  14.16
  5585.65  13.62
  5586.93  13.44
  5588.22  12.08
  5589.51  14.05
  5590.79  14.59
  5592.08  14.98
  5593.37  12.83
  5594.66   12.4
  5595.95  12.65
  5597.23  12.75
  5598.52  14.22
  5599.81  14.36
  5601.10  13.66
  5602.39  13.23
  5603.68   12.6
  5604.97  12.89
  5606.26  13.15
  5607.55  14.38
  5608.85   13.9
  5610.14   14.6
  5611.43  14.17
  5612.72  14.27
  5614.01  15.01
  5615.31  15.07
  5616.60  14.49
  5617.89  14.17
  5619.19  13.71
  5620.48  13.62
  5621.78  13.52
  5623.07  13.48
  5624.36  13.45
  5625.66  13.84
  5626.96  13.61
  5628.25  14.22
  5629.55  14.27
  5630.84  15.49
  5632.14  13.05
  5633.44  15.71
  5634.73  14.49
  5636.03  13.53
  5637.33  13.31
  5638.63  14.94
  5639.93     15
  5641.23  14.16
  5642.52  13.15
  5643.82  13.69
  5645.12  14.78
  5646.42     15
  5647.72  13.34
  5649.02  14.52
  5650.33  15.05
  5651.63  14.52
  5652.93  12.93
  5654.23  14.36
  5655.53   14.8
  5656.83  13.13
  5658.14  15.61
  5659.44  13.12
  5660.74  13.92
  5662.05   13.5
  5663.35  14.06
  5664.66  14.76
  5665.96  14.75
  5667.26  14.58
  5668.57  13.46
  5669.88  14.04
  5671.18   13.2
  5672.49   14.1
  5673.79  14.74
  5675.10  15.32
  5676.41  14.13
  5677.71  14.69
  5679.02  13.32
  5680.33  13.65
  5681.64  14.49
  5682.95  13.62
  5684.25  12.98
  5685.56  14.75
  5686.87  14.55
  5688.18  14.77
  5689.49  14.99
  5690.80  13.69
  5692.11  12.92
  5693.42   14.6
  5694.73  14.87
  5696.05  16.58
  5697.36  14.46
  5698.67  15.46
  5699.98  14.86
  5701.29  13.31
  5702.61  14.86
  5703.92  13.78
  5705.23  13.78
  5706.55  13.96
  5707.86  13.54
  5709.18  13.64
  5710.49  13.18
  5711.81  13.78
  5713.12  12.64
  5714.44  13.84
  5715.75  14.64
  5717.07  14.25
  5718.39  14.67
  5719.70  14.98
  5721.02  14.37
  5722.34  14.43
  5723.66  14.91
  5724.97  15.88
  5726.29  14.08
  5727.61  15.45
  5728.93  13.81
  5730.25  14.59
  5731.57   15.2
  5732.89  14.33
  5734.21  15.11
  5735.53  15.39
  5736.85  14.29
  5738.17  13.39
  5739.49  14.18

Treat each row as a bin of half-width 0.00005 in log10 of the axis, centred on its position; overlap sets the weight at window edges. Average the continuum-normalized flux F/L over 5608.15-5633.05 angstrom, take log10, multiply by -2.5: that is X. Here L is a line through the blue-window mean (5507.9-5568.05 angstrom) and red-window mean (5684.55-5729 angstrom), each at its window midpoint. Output 0.007 mag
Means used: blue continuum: 14.1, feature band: 14.1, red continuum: 14.4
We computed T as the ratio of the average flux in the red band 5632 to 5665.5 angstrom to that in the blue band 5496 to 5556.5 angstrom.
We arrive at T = 1.0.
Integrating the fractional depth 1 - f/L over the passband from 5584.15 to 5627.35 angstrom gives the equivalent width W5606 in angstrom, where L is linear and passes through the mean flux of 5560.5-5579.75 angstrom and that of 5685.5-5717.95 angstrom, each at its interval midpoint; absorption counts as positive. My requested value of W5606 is 0.7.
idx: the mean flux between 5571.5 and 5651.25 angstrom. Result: 13.9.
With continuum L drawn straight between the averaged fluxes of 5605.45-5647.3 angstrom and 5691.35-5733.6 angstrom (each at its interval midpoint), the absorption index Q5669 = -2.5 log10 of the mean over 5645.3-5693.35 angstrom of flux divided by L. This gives 0.01 mag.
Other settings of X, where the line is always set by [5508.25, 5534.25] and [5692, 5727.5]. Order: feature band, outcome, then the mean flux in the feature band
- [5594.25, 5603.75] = 0.064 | 13.3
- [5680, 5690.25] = 0.004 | 14.2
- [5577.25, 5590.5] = 0.030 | 13.7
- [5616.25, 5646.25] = 0.007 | 14.1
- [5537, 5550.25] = -0.013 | 14.2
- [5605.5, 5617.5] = -0.014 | 14.3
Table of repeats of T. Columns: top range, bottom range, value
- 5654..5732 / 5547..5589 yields 1.02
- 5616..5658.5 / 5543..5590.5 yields 1.01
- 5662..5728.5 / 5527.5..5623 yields 1.02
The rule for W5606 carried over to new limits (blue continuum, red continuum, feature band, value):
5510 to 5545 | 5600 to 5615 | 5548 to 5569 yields -0.1 angstrom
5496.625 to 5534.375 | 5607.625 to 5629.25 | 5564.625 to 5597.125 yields 0.9 angstrom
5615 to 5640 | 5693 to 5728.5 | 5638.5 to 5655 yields -0.1 angstrom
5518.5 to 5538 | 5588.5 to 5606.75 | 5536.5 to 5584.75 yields -1.0 angstrom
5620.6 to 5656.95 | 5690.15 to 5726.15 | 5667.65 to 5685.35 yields 0.3 angstrom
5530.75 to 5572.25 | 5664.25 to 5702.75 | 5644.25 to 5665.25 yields 0.1 angstrom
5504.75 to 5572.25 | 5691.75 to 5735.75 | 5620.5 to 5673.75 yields 0.6 angstrom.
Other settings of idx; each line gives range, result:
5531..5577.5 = 14.1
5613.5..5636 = 14.2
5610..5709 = 14.2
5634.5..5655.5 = 14.2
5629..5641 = 14.4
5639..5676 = 14.2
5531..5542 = 14.1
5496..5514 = 13.7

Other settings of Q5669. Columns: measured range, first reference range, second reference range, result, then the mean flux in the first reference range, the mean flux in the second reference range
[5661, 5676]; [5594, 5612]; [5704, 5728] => -0.02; 13.5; 14.2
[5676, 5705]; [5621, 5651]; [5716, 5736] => 0.01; 14.2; 14.8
